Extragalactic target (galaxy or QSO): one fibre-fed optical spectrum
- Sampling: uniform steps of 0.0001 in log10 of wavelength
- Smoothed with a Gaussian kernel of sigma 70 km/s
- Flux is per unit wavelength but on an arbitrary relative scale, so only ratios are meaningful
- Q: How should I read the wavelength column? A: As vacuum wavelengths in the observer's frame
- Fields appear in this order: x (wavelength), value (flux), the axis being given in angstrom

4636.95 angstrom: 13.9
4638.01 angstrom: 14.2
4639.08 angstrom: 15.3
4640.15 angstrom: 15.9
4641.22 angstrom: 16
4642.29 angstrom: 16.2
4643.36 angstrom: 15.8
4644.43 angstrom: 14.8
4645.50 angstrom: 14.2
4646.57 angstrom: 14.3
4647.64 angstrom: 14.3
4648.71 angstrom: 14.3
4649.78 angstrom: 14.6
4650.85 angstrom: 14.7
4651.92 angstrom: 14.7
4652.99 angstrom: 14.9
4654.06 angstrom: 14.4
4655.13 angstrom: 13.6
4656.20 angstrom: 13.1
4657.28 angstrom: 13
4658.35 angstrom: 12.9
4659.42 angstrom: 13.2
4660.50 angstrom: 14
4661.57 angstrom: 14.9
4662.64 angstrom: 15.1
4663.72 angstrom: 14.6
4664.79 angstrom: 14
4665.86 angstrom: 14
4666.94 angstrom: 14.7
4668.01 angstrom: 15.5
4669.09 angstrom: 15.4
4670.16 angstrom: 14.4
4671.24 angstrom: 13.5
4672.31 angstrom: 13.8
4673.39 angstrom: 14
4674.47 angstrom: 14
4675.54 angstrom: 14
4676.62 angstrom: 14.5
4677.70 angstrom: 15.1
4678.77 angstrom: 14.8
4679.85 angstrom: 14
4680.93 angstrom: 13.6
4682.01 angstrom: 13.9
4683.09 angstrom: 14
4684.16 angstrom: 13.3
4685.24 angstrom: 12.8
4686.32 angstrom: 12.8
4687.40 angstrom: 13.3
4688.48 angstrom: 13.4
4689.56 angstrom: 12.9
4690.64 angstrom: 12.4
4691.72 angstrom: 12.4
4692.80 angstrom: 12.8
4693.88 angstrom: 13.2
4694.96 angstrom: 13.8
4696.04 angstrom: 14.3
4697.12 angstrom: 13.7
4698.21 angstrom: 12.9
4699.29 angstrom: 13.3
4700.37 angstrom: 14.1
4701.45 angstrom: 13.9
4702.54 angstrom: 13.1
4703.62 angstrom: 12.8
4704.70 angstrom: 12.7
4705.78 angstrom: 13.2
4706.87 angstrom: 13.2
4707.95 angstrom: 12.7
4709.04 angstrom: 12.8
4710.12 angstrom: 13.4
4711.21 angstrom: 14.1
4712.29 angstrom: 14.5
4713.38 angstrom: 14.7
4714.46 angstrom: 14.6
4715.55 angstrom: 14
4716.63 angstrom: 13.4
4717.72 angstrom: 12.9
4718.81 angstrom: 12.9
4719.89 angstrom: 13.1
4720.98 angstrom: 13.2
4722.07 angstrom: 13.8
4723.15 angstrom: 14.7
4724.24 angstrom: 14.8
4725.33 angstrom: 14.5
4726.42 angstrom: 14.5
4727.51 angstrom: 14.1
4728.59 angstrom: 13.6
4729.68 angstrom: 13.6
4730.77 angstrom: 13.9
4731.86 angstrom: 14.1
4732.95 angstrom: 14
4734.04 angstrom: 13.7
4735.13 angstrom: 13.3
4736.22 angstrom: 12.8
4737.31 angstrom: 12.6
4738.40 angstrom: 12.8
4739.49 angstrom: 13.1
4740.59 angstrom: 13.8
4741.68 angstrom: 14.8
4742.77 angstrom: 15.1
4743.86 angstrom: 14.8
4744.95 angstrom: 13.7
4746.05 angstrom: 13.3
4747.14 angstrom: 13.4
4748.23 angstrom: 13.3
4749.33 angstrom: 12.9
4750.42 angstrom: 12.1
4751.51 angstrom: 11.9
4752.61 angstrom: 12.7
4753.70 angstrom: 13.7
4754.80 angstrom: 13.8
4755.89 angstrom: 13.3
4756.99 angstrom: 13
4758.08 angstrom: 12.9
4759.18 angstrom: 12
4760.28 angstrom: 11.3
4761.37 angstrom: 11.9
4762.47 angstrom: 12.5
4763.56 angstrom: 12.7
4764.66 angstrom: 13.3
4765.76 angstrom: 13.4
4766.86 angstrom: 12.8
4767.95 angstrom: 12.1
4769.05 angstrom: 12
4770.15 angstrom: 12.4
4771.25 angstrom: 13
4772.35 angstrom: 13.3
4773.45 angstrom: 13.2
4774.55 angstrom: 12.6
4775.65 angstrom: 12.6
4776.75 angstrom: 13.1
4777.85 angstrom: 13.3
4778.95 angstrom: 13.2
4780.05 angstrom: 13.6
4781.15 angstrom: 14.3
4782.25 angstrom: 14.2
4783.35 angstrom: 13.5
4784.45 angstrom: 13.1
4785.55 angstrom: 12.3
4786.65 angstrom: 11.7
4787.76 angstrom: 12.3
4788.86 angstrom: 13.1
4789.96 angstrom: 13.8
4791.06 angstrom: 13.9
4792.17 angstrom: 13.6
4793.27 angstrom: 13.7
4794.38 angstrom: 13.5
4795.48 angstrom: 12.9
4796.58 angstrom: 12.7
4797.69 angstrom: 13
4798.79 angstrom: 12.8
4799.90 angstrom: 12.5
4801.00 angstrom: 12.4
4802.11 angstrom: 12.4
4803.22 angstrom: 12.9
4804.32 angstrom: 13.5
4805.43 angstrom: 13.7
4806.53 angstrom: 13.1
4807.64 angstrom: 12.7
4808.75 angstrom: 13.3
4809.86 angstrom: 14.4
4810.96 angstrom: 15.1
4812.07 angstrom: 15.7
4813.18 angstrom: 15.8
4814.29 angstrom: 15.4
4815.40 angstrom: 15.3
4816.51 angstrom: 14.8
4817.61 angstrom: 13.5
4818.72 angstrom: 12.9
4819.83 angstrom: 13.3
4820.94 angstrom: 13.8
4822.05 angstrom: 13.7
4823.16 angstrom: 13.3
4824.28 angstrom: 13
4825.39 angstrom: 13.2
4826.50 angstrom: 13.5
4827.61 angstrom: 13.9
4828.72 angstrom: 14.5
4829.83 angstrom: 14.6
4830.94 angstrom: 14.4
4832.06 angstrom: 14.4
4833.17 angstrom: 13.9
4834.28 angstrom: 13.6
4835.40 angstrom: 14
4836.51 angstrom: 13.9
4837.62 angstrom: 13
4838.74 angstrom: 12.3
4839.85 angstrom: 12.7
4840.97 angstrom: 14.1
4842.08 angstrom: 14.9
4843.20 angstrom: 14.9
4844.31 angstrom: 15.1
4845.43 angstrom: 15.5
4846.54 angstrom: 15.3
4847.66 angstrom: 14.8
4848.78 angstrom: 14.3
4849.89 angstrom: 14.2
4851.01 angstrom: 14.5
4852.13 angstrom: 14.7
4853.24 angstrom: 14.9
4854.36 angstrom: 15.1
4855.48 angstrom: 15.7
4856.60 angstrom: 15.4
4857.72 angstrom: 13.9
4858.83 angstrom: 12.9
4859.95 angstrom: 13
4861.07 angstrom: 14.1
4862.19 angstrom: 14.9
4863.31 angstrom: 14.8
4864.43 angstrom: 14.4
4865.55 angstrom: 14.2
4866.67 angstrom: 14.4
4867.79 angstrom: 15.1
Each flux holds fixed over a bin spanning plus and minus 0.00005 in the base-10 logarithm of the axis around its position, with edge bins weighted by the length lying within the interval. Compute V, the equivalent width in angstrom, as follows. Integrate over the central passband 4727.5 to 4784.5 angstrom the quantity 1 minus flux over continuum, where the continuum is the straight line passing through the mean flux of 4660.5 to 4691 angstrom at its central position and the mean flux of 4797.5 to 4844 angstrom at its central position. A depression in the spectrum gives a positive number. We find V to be 2.9 angstrom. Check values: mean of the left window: 14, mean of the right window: 13.8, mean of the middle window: 13.2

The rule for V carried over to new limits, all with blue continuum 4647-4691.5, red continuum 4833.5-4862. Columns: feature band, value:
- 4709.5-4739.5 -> 0.72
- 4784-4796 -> 0.94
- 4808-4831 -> 0.15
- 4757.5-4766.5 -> 1.04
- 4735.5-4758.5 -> 1.30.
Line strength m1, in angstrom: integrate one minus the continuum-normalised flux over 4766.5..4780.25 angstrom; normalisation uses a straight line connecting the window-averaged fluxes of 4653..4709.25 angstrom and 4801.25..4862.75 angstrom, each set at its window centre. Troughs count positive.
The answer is 1.1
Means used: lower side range 13.7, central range 12.8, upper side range 14.1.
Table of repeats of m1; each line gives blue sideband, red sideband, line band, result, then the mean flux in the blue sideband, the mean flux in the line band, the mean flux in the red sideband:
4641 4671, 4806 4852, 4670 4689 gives 0.8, 14.5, 13.8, 14.1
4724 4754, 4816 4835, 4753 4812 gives 2.7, 13.6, 13.1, 13.8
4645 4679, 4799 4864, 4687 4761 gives 4.0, 14.3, 13.4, 14.1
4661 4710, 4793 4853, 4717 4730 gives 0.0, 13.7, 13.8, 13.9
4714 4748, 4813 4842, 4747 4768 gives 1.6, 13.8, 12.8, 13.9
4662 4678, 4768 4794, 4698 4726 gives 0.7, 14.4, 13.6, 13.1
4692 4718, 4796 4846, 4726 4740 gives 0.0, 13.5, 13.5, 13.8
